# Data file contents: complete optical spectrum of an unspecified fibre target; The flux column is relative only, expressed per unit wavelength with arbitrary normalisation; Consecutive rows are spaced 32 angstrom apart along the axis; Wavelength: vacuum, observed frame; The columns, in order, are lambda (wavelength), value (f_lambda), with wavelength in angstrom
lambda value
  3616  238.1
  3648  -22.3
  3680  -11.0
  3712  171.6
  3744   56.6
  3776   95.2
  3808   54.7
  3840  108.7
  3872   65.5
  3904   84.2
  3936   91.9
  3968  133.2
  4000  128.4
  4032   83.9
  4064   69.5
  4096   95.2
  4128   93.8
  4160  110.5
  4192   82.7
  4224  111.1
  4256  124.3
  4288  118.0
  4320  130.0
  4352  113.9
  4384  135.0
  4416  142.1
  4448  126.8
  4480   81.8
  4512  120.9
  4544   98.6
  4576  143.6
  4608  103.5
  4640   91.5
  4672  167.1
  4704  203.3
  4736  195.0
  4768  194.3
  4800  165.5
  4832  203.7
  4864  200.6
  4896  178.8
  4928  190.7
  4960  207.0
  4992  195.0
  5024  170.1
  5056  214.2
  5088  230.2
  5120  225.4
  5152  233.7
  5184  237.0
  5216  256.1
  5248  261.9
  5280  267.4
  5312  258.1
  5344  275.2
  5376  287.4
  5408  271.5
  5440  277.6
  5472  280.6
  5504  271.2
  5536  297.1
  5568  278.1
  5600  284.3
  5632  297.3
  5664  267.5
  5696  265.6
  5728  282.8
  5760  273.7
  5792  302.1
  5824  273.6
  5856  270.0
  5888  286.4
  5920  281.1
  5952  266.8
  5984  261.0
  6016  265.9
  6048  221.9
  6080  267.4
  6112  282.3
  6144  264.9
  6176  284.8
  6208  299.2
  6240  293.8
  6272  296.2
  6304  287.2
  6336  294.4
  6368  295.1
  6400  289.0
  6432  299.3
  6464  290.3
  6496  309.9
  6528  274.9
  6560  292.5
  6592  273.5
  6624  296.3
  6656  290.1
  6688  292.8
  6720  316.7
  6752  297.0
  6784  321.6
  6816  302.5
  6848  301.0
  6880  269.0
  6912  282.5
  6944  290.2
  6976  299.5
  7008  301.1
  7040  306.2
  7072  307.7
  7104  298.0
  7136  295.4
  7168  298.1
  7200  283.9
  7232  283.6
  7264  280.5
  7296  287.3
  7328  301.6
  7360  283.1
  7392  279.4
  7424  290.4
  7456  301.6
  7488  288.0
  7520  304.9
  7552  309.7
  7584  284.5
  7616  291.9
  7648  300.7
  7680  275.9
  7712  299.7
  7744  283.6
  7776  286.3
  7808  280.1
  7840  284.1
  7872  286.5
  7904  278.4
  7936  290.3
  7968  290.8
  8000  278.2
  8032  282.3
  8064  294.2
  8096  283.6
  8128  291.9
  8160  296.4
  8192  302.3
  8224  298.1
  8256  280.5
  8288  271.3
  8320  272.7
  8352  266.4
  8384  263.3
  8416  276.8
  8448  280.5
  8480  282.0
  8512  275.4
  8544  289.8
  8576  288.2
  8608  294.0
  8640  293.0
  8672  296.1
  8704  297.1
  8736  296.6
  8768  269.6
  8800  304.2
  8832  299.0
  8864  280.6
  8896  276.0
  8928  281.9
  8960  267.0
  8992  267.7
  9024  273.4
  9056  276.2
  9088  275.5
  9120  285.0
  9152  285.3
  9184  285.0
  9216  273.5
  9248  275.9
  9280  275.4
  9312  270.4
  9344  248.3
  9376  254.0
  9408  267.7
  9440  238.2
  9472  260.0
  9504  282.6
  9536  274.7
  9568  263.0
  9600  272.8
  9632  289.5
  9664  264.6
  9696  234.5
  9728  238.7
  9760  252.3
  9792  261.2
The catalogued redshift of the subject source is 0.168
